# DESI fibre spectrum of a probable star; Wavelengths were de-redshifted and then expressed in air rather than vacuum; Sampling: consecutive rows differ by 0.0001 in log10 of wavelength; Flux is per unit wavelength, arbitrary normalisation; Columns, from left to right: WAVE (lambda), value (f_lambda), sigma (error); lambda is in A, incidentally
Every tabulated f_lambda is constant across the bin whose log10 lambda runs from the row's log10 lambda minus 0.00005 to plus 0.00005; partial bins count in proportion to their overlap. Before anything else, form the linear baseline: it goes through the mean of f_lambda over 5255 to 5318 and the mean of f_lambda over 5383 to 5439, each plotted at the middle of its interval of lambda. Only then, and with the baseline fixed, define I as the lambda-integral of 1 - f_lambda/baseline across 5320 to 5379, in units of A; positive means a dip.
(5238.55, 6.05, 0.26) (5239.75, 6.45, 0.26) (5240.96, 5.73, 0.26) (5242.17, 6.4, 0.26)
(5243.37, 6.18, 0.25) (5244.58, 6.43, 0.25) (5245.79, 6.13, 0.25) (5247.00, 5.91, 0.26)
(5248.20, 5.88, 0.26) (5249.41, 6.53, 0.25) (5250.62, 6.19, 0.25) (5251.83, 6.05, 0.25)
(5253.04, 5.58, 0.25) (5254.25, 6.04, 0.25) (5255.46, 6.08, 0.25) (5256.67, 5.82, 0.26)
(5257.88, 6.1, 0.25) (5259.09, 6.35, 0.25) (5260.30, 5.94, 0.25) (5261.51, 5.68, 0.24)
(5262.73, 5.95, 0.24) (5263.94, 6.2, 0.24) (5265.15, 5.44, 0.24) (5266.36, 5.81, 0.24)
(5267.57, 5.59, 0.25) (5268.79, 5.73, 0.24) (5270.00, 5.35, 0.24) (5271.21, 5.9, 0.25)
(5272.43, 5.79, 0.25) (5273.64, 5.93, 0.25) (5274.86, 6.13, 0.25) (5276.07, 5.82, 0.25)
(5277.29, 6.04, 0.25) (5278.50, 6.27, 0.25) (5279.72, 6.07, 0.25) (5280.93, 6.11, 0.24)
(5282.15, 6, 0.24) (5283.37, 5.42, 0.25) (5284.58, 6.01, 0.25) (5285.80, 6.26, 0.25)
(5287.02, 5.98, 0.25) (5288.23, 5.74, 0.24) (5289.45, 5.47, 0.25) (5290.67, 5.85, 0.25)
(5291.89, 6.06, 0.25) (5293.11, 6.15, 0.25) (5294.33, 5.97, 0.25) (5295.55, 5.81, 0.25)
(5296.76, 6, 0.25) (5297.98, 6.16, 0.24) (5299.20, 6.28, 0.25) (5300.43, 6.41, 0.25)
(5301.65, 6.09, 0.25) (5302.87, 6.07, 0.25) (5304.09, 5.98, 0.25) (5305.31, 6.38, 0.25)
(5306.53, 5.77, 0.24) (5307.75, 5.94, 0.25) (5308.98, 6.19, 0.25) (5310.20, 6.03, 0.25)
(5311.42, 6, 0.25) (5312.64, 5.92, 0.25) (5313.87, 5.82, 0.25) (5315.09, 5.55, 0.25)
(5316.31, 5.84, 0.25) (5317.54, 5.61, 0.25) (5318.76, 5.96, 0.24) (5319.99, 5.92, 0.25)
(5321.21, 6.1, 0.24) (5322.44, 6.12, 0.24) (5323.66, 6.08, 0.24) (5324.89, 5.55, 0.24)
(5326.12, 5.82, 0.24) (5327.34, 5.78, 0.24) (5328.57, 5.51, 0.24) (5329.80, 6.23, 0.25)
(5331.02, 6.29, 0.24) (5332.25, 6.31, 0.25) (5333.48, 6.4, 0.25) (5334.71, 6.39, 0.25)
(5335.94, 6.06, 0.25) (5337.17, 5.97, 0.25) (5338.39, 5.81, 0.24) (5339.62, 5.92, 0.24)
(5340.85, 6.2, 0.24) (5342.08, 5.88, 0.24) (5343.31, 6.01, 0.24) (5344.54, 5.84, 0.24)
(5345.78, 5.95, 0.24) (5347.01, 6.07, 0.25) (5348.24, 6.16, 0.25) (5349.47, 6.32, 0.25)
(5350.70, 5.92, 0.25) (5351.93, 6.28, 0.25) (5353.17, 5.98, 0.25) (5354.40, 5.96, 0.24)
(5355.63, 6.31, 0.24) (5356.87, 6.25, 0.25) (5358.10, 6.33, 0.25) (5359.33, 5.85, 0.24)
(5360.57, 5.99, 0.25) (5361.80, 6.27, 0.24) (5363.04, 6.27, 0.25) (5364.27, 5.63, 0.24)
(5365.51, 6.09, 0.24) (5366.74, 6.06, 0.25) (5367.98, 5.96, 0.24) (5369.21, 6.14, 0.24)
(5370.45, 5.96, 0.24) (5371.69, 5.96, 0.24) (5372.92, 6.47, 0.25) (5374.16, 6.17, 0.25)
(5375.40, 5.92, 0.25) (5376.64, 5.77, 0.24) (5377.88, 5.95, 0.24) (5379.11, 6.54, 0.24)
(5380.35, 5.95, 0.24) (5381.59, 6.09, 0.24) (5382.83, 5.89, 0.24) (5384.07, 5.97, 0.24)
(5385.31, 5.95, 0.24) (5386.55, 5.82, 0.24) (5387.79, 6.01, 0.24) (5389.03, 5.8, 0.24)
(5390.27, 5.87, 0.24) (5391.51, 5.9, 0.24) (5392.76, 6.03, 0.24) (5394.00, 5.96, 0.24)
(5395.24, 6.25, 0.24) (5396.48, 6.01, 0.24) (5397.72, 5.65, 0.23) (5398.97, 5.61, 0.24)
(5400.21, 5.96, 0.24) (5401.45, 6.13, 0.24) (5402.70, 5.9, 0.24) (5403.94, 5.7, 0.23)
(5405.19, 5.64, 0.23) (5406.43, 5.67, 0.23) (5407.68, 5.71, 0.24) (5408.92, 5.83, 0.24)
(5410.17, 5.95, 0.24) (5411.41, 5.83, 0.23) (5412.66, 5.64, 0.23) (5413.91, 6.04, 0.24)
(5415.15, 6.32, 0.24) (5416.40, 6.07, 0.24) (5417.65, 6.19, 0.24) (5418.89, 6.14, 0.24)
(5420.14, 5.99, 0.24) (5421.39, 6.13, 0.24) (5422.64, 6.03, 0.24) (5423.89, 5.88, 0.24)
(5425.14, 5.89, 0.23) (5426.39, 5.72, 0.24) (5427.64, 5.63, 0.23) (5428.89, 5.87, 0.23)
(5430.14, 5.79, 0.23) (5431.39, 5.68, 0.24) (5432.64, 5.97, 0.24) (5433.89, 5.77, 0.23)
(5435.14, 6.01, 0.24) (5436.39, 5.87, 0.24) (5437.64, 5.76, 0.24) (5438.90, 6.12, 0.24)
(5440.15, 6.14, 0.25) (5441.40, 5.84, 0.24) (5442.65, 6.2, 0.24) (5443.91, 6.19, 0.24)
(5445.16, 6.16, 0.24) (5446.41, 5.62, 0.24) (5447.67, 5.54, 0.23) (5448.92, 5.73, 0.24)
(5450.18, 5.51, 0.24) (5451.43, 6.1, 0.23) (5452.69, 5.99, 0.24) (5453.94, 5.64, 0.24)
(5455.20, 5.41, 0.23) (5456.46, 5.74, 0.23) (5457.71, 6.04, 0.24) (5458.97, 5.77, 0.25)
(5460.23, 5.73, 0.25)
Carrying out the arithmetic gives -1.30 A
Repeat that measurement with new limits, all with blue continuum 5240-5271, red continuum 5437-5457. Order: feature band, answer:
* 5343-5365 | -0.6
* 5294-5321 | -0.2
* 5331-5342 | -0.4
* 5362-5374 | -0.3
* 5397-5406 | 0.1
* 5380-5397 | -0.2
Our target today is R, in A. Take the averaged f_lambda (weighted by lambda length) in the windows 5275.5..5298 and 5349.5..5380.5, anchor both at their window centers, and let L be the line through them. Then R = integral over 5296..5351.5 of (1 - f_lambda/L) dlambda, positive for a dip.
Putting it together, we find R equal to 0.02 A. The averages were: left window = 5.95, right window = 6.09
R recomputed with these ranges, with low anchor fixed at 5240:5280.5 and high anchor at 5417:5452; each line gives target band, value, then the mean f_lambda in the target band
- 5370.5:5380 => -0.3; 6.1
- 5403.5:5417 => 0.1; 5.86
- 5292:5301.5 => -0.2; 6.11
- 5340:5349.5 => -0.1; 6.03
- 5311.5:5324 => 0.1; 5.89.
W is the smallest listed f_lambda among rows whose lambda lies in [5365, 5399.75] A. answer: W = 5.61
